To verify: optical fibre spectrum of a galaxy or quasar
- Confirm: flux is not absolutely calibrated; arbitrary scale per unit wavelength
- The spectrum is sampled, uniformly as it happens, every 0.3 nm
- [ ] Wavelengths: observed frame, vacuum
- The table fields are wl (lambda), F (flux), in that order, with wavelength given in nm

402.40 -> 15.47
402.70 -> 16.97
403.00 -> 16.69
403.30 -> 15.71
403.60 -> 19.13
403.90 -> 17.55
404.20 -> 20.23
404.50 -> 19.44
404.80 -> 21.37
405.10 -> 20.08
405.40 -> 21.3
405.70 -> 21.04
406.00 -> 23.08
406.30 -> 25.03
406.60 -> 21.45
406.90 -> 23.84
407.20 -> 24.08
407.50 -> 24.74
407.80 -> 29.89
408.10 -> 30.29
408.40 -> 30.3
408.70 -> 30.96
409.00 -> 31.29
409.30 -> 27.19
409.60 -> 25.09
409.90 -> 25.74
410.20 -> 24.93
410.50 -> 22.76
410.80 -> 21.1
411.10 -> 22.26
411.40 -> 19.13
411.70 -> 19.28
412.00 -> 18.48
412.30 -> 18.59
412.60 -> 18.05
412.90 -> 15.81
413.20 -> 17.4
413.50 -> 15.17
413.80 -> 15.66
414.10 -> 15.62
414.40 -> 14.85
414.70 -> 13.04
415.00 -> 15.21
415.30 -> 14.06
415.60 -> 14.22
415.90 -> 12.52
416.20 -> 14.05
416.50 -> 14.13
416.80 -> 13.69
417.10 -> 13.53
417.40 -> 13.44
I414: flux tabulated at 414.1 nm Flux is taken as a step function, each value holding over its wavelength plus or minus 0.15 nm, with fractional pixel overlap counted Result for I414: 15.62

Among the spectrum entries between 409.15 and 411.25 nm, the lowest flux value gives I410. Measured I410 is 21.1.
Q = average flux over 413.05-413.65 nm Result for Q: 16.3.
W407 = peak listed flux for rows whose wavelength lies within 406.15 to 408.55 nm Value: 30.3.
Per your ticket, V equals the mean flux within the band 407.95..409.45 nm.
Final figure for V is 30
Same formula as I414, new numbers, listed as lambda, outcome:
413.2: 17.4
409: 31.29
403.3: 15.71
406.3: 25.03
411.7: 19.28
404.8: 21.37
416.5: 14.13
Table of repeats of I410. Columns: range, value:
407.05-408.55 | 24.08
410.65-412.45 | 18.48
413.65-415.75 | 13.04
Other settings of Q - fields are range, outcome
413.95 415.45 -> 14.6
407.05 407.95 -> 26.2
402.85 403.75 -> 17.2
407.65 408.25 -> 30.1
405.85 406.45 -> 24.1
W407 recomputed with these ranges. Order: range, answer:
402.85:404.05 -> 19.13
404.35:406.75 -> 25.03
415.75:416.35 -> 14.05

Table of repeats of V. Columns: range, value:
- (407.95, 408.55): 30.3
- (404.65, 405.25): 20.7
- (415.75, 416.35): 13.3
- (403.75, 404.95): 19.6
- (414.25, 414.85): 13.9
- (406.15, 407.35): 23.6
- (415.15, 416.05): 13.6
